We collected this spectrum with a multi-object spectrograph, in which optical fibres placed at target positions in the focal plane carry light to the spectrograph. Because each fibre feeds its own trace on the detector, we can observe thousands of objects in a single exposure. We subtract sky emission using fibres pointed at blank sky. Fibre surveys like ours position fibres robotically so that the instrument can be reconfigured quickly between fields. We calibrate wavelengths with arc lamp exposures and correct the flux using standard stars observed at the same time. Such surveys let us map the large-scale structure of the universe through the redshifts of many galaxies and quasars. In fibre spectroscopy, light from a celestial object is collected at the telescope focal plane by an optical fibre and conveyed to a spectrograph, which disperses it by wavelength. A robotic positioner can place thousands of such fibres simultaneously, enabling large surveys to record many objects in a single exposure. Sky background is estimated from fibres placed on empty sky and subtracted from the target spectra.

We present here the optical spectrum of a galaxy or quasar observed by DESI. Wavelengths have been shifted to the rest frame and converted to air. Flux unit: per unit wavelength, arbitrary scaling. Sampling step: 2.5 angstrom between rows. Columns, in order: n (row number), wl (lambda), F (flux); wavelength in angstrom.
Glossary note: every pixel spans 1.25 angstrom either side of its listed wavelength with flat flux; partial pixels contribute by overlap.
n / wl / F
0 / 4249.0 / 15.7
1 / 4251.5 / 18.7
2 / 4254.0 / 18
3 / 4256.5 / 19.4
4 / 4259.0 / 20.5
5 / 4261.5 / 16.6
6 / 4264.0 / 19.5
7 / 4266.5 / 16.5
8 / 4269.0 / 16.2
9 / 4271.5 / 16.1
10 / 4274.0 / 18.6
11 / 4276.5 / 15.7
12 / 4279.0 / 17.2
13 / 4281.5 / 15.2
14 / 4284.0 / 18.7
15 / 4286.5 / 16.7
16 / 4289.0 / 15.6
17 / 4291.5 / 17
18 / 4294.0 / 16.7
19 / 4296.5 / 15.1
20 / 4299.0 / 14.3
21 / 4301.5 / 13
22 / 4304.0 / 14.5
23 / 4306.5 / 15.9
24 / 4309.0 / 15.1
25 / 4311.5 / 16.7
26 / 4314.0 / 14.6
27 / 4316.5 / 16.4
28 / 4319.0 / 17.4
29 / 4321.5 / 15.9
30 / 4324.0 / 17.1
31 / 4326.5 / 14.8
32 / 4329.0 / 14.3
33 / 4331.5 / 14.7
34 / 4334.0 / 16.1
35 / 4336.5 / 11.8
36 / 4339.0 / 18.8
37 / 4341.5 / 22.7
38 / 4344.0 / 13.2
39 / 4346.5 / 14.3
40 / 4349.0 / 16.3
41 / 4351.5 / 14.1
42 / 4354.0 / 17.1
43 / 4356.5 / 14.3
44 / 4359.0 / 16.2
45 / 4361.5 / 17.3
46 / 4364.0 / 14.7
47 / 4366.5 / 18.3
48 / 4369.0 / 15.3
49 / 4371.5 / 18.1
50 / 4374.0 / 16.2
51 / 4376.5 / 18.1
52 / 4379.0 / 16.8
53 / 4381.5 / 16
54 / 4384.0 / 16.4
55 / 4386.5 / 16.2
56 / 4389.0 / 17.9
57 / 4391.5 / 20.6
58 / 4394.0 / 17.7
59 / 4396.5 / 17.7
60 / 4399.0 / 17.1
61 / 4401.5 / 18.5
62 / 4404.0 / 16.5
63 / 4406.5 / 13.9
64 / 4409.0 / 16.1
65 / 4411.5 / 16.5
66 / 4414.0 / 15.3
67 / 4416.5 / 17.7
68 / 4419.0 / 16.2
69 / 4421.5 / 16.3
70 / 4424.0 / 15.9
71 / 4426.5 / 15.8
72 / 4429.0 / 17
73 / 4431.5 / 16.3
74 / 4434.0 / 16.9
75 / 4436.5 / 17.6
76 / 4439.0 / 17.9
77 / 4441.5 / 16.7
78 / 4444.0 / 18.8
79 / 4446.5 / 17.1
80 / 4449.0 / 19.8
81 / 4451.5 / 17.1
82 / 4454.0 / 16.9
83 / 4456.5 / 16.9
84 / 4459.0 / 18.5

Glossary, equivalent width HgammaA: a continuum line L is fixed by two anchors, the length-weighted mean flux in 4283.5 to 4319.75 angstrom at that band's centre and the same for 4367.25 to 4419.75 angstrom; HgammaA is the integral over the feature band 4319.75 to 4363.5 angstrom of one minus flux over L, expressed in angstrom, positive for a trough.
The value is 1.2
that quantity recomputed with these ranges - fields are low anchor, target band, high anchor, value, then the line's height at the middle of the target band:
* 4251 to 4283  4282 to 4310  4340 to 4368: 2.34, 17.1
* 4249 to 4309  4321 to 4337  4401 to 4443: 1.52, 16.6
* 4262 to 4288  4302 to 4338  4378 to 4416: 3.43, 17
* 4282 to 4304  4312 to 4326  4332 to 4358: -0.36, 15.8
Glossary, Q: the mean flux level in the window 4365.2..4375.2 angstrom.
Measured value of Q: 17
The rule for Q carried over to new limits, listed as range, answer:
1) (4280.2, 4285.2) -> 16.9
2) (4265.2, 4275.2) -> 16.9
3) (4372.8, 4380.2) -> 17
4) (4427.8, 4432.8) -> 16.6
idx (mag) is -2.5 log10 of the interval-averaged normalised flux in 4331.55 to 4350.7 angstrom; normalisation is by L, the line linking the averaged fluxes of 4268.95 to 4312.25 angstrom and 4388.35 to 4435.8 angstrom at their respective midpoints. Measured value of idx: 0.02 mag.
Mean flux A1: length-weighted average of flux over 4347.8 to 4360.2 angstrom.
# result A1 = 15.6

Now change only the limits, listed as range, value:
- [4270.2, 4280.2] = 16.9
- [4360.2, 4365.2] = 16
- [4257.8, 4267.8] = 18.3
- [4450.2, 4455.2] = 17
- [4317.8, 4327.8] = 16.3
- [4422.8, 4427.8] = 15.9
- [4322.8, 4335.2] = 15.4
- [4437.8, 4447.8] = 17.6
